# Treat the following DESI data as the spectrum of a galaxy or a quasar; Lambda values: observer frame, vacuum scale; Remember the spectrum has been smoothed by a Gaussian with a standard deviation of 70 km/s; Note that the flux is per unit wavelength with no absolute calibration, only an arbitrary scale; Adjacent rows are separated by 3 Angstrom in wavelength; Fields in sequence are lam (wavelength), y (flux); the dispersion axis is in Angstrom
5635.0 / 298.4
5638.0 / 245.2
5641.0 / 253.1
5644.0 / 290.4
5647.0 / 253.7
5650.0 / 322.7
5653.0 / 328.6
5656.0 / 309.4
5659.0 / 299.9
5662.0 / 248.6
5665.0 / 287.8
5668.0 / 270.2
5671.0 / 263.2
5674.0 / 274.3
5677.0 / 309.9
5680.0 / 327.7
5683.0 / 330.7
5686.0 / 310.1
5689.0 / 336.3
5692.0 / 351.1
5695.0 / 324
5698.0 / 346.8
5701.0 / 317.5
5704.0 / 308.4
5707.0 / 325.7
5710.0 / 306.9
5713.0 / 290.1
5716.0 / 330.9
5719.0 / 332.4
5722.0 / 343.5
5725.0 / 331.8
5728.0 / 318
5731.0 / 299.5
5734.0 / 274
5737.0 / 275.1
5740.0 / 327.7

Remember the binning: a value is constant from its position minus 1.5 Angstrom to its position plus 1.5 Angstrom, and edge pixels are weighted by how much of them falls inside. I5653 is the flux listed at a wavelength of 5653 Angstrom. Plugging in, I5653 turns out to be 328.6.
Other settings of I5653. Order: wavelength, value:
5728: 318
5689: 336.3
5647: 253.7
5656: 309.4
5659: 299.9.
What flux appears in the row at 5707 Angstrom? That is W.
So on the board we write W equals 325.7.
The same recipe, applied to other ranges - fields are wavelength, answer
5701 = 317.5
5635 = 298.4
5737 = 275.1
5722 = 343.5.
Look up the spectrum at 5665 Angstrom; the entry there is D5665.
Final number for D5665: 287.8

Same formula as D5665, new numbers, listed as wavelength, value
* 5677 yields 309.9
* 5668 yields 270.2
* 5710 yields 306.9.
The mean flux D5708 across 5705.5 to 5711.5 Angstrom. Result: 316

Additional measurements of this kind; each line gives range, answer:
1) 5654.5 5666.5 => 286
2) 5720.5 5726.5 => 338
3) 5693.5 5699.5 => 335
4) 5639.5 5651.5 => 280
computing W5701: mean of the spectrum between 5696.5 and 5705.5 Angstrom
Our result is 324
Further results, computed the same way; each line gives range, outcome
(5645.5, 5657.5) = 304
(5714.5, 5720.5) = 332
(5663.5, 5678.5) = 281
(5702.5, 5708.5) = 317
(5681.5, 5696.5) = 330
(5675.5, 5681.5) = 319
